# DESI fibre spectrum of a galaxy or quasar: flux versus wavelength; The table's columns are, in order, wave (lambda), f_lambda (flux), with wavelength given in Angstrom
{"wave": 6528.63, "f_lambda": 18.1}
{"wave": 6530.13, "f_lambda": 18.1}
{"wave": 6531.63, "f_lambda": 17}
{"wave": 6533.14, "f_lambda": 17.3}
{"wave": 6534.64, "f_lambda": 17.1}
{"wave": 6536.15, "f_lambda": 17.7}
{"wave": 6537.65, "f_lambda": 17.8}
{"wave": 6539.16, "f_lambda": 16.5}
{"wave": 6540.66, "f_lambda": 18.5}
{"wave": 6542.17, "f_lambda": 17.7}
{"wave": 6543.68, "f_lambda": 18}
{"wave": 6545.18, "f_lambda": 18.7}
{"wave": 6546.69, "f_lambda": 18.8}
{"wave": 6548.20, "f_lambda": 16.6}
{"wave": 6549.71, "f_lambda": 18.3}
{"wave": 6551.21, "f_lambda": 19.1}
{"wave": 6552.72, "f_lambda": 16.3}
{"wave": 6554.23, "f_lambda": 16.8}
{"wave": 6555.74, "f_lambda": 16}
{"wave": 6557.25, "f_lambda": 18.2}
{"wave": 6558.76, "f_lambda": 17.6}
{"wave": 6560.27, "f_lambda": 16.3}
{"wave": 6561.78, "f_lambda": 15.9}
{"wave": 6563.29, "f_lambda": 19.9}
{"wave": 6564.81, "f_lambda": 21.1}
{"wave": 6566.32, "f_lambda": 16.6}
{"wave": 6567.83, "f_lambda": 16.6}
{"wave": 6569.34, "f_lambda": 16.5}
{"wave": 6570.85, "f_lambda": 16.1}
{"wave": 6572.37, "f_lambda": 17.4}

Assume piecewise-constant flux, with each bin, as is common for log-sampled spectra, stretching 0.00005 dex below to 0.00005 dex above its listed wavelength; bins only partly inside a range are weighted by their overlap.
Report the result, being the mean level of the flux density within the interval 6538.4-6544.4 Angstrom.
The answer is 17.7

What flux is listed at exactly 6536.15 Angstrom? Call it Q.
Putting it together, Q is 17.7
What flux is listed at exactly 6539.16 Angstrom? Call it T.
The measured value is 16.5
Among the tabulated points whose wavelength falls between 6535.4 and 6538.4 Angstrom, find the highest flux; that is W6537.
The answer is 17.8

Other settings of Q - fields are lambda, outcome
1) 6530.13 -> 18.1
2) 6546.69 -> 18.8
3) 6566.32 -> 16.6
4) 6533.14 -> 17.3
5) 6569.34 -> 16.5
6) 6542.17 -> 17.7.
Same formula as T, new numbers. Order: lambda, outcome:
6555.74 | 16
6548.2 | 16.6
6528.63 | 18.1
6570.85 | 16.1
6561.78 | 15.9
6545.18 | 18.7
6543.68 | 18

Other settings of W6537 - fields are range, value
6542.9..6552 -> 19.1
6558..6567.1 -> 21.1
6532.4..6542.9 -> 18.5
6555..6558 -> 18.2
